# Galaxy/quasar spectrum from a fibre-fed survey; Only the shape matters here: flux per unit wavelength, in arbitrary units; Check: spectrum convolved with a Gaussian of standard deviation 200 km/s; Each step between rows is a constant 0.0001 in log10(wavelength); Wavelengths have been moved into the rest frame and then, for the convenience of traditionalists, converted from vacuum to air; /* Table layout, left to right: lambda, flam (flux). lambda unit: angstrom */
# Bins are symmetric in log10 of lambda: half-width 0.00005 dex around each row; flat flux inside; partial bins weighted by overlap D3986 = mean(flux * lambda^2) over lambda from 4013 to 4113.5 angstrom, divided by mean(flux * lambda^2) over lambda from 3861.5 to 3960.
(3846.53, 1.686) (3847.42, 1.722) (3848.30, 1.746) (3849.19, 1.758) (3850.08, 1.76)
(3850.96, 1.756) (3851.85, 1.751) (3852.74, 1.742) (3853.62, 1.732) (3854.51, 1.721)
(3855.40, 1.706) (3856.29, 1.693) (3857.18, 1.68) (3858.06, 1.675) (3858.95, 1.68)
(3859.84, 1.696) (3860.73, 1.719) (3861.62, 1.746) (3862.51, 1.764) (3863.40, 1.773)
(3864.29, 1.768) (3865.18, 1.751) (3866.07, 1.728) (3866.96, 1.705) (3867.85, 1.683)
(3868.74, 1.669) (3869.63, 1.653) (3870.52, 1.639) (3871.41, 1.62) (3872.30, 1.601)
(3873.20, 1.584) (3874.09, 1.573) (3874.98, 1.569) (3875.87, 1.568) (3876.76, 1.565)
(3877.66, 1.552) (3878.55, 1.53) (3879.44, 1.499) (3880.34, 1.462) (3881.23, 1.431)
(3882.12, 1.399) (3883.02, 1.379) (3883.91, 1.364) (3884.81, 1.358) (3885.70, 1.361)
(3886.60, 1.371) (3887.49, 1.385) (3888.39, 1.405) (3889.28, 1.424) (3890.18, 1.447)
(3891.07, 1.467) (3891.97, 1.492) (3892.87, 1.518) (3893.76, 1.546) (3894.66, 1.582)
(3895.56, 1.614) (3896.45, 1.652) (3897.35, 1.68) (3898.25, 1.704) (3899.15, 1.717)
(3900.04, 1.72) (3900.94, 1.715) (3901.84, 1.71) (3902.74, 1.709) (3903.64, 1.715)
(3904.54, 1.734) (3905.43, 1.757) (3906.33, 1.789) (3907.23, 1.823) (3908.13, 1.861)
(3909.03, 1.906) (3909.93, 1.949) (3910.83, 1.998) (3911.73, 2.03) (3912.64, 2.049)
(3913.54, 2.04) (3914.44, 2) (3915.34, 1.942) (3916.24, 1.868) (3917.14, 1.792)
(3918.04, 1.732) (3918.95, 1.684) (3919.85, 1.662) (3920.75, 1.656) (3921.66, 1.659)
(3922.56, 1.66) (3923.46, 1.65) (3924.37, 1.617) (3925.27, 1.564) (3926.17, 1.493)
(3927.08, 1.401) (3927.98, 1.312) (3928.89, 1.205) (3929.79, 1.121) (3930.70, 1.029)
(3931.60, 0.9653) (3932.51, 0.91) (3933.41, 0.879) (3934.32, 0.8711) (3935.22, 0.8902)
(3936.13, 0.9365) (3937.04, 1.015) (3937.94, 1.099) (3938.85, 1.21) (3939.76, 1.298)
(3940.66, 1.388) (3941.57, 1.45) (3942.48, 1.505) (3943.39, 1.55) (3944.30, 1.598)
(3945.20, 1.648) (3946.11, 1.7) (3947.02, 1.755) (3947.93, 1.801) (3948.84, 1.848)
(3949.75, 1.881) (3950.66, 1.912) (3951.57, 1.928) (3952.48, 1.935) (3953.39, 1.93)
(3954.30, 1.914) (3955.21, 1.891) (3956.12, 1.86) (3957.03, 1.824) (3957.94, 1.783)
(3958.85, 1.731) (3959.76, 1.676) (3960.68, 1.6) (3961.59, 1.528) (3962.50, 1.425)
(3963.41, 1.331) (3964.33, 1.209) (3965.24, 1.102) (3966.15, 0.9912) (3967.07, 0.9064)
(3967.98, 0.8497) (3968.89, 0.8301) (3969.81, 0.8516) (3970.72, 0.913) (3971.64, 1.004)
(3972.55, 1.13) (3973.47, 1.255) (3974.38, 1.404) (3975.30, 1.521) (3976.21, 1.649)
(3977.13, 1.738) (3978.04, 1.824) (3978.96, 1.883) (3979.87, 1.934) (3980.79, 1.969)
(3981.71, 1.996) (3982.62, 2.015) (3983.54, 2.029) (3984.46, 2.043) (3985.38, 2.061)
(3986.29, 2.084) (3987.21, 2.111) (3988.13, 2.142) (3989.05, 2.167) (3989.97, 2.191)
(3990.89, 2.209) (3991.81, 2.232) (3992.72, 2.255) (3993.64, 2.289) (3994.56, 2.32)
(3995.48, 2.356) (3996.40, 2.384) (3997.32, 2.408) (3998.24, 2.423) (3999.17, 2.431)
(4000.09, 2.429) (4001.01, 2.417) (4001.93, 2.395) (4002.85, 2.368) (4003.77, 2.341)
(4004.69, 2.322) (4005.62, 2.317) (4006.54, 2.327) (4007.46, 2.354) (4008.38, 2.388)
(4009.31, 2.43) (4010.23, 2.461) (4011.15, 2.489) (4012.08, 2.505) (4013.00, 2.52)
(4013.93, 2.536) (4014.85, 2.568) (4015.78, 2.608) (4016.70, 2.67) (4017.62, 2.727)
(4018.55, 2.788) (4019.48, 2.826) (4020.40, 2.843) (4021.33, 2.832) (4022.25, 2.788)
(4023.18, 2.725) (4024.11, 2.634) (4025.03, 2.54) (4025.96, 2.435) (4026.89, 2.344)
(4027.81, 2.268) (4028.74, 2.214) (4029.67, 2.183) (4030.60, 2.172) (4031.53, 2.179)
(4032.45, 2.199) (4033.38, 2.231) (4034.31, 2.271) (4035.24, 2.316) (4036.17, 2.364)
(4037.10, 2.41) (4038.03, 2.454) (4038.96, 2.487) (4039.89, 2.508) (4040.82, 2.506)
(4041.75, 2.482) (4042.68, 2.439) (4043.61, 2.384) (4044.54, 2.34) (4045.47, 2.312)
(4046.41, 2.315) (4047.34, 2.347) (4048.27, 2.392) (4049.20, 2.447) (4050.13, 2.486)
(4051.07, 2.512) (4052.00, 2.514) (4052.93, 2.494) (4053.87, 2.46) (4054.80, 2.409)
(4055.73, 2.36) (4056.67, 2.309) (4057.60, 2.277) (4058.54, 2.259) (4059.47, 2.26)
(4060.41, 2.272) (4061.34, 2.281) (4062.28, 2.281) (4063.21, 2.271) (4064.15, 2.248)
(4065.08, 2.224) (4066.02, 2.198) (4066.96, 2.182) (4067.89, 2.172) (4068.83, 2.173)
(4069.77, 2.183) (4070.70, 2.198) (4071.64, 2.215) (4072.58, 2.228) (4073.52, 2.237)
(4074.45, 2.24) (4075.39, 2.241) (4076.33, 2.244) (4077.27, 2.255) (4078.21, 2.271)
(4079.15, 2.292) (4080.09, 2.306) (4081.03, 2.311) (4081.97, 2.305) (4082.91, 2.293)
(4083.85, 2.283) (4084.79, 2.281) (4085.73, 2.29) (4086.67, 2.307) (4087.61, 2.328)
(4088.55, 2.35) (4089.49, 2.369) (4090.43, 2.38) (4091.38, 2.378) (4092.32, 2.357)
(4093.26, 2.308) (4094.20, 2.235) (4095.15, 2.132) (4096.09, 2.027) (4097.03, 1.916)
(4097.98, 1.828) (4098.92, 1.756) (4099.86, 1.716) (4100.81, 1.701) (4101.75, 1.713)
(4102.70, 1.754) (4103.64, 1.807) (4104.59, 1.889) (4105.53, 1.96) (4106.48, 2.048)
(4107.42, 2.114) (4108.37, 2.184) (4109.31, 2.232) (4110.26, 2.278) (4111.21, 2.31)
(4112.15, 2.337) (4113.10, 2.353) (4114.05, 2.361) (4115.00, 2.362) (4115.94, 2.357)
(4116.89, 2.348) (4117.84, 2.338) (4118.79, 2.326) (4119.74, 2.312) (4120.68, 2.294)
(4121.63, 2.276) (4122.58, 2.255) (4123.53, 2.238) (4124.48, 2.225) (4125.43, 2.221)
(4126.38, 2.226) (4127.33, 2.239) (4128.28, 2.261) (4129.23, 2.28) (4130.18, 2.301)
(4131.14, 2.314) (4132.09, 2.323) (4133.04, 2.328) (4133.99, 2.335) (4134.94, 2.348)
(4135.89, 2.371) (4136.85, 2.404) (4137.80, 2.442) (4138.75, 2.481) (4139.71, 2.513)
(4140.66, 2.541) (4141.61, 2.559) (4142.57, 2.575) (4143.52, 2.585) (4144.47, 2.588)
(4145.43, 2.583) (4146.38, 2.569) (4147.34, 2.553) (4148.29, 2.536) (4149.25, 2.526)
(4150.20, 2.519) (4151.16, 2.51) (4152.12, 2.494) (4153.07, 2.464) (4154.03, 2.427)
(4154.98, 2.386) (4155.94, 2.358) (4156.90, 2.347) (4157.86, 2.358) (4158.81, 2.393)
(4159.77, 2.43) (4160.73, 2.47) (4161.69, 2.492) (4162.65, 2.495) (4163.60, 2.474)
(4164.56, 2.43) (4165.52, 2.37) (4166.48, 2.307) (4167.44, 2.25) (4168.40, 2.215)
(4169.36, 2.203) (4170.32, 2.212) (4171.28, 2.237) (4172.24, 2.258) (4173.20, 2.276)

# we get 1.56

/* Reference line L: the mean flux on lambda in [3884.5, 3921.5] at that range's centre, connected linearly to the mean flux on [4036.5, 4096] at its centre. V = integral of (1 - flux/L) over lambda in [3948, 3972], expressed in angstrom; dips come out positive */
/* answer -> 5.22 angstrom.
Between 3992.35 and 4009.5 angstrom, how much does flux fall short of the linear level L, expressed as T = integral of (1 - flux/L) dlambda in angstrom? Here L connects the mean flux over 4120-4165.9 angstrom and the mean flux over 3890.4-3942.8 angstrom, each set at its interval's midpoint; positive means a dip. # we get -4.5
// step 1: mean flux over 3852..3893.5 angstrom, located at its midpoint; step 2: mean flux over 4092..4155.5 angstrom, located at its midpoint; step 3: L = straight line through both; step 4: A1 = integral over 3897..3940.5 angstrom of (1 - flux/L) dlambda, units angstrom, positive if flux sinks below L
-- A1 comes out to 3.8 angstrom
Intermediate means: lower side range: 1.58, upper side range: 2.28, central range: 1.55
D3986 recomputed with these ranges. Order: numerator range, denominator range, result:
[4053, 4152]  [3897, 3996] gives 1.50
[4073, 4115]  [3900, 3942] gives 1.54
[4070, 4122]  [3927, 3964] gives 1.60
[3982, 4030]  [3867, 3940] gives 1.64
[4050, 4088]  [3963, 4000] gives 1.35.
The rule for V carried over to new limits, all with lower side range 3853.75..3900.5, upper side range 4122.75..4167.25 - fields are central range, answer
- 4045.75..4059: -1.67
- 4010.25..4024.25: -4.46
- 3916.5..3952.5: 6.41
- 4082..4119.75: 1.87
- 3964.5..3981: 5.06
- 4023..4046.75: -3.37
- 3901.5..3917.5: -1.73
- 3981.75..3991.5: -0.89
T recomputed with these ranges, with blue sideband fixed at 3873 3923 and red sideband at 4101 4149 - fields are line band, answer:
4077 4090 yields -0.73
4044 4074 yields -2.80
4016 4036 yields -4.65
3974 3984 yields 0.35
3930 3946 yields 5.13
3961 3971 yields 4.06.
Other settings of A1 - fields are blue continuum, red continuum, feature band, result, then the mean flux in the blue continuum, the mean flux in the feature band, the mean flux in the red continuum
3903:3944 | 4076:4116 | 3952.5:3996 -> 0.4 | 1.53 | 1.71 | 2.17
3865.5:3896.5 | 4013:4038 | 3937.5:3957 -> 2.9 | 1.52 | 1.68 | 2.49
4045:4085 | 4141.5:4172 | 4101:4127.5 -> 2.1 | 2.3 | 2.19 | 2.43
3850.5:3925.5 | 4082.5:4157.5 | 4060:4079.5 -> -0.8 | 1.67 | 2.23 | 2.28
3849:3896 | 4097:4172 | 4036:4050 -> -2.5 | 1.6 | 2.42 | 2.3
